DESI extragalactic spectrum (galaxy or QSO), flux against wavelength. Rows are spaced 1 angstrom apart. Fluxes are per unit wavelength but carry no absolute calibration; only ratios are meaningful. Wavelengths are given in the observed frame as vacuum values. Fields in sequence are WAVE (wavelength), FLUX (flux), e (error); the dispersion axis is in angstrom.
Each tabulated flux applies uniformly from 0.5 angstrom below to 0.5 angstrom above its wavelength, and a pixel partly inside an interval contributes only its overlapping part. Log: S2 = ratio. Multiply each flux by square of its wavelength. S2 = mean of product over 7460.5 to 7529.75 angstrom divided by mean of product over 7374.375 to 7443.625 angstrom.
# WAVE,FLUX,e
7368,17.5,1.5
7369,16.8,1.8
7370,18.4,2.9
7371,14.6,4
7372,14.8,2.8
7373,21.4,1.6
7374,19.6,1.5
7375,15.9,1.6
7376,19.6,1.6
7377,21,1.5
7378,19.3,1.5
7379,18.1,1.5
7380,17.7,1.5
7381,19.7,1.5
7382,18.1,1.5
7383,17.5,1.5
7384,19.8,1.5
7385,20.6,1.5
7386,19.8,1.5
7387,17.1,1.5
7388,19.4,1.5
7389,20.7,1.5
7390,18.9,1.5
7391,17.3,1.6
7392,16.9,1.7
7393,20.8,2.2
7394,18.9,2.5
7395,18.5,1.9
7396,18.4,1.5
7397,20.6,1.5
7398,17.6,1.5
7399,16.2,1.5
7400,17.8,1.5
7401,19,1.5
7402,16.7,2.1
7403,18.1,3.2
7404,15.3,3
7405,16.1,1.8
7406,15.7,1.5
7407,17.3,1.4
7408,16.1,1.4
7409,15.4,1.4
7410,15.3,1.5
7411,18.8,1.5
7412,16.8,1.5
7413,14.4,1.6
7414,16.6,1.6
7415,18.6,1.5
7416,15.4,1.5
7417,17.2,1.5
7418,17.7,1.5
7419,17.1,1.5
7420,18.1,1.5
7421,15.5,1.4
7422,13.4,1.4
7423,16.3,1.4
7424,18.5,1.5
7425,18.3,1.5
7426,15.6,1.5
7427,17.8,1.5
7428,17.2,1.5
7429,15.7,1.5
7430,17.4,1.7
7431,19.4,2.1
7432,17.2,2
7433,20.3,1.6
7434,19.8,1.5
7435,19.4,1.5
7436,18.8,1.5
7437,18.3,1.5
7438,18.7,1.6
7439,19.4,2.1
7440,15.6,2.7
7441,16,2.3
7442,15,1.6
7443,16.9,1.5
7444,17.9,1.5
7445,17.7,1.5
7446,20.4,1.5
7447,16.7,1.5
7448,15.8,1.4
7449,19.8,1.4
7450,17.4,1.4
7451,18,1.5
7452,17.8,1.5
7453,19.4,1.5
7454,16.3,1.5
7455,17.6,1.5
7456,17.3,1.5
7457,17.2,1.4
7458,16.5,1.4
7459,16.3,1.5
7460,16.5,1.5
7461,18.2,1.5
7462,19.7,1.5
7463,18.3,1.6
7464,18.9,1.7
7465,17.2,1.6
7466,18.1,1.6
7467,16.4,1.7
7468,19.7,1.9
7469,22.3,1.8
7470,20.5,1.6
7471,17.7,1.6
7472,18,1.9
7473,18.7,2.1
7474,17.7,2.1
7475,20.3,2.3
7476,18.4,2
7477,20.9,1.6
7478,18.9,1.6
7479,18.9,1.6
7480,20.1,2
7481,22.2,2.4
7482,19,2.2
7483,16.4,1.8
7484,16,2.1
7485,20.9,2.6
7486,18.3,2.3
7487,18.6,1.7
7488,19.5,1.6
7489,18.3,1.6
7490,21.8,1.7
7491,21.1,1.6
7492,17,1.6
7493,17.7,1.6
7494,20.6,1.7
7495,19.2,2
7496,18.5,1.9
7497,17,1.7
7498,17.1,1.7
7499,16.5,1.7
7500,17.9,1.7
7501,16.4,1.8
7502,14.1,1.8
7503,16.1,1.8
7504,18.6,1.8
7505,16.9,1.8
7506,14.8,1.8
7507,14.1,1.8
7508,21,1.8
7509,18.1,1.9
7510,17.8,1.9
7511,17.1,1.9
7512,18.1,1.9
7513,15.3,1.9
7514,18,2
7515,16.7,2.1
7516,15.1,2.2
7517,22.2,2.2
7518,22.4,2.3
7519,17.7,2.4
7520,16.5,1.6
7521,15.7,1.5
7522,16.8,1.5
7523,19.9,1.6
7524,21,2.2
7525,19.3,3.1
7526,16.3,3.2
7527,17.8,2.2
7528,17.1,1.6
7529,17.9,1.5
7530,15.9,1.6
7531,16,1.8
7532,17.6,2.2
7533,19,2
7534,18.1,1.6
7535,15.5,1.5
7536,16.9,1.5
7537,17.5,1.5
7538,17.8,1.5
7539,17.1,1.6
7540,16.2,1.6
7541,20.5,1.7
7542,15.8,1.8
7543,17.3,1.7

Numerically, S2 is 1.06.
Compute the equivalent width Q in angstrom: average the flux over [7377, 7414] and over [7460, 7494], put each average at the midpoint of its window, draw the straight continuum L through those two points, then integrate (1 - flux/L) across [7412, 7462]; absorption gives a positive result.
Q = 2.8 angstrom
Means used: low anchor 17.9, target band 17.4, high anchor 18.9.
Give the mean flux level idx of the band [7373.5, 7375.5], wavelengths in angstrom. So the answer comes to 17.8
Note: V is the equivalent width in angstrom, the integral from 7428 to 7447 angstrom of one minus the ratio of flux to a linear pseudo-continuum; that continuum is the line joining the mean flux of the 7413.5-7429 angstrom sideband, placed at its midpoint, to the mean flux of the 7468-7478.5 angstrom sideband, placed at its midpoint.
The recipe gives -0.3 angstrom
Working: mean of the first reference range 16.8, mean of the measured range 17.9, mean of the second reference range 19.4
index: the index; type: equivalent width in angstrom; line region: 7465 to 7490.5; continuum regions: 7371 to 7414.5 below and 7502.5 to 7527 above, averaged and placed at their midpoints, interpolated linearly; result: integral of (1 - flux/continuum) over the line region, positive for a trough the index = -1.8 angstrom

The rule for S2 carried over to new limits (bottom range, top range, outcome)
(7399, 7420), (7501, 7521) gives 1.06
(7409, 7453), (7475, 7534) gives 1.06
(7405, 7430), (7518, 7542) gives 1.09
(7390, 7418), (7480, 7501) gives 1.10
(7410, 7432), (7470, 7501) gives 1.13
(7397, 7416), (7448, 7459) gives 1.06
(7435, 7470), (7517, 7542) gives 1.02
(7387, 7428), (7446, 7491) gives 1.09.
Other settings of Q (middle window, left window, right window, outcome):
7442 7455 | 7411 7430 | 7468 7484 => 0.2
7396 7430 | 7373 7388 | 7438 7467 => 2.7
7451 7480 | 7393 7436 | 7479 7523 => -1.0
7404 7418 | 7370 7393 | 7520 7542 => 1.5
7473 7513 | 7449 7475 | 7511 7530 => -0.4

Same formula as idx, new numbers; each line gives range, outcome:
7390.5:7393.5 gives 18.3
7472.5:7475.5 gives 18.9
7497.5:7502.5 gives 16.4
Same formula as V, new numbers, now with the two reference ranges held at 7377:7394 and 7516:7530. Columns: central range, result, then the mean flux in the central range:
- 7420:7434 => 1.1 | 17.3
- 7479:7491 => -0.5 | 19.3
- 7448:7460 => 0.7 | 17.5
